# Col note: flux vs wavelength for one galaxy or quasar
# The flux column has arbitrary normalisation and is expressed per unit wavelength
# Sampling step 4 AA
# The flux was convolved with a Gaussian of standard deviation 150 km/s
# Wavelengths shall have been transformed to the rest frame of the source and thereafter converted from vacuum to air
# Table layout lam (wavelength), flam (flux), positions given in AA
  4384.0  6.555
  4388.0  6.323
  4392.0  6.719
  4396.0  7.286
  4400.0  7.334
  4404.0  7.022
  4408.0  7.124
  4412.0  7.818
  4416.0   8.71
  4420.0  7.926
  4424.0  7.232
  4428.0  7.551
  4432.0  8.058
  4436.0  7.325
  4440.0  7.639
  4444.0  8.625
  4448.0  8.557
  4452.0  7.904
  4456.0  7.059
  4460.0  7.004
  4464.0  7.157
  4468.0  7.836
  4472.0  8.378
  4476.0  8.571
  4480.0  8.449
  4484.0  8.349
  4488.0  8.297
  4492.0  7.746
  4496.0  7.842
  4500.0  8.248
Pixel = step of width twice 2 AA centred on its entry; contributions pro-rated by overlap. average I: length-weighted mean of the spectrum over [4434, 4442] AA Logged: 7.48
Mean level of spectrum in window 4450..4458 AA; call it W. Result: 7.48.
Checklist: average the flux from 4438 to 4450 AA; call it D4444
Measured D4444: 8.27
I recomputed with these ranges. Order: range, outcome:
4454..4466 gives 7.07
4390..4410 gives 7.1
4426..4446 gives 7.84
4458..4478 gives 7.79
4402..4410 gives 7.07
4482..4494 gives 8.13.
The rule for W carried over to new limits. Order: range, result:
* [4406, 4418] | 7.88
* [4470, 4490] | 8.41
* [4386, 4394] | 6.52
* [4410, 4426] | 7.92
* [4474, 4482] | 8.51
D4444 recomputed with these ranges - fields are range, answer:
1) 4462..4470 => 7.5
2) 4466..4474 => 8.11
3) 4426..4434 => 7.8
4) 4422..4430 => 7.39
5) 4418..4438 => 7.62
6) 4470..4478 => 8.47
